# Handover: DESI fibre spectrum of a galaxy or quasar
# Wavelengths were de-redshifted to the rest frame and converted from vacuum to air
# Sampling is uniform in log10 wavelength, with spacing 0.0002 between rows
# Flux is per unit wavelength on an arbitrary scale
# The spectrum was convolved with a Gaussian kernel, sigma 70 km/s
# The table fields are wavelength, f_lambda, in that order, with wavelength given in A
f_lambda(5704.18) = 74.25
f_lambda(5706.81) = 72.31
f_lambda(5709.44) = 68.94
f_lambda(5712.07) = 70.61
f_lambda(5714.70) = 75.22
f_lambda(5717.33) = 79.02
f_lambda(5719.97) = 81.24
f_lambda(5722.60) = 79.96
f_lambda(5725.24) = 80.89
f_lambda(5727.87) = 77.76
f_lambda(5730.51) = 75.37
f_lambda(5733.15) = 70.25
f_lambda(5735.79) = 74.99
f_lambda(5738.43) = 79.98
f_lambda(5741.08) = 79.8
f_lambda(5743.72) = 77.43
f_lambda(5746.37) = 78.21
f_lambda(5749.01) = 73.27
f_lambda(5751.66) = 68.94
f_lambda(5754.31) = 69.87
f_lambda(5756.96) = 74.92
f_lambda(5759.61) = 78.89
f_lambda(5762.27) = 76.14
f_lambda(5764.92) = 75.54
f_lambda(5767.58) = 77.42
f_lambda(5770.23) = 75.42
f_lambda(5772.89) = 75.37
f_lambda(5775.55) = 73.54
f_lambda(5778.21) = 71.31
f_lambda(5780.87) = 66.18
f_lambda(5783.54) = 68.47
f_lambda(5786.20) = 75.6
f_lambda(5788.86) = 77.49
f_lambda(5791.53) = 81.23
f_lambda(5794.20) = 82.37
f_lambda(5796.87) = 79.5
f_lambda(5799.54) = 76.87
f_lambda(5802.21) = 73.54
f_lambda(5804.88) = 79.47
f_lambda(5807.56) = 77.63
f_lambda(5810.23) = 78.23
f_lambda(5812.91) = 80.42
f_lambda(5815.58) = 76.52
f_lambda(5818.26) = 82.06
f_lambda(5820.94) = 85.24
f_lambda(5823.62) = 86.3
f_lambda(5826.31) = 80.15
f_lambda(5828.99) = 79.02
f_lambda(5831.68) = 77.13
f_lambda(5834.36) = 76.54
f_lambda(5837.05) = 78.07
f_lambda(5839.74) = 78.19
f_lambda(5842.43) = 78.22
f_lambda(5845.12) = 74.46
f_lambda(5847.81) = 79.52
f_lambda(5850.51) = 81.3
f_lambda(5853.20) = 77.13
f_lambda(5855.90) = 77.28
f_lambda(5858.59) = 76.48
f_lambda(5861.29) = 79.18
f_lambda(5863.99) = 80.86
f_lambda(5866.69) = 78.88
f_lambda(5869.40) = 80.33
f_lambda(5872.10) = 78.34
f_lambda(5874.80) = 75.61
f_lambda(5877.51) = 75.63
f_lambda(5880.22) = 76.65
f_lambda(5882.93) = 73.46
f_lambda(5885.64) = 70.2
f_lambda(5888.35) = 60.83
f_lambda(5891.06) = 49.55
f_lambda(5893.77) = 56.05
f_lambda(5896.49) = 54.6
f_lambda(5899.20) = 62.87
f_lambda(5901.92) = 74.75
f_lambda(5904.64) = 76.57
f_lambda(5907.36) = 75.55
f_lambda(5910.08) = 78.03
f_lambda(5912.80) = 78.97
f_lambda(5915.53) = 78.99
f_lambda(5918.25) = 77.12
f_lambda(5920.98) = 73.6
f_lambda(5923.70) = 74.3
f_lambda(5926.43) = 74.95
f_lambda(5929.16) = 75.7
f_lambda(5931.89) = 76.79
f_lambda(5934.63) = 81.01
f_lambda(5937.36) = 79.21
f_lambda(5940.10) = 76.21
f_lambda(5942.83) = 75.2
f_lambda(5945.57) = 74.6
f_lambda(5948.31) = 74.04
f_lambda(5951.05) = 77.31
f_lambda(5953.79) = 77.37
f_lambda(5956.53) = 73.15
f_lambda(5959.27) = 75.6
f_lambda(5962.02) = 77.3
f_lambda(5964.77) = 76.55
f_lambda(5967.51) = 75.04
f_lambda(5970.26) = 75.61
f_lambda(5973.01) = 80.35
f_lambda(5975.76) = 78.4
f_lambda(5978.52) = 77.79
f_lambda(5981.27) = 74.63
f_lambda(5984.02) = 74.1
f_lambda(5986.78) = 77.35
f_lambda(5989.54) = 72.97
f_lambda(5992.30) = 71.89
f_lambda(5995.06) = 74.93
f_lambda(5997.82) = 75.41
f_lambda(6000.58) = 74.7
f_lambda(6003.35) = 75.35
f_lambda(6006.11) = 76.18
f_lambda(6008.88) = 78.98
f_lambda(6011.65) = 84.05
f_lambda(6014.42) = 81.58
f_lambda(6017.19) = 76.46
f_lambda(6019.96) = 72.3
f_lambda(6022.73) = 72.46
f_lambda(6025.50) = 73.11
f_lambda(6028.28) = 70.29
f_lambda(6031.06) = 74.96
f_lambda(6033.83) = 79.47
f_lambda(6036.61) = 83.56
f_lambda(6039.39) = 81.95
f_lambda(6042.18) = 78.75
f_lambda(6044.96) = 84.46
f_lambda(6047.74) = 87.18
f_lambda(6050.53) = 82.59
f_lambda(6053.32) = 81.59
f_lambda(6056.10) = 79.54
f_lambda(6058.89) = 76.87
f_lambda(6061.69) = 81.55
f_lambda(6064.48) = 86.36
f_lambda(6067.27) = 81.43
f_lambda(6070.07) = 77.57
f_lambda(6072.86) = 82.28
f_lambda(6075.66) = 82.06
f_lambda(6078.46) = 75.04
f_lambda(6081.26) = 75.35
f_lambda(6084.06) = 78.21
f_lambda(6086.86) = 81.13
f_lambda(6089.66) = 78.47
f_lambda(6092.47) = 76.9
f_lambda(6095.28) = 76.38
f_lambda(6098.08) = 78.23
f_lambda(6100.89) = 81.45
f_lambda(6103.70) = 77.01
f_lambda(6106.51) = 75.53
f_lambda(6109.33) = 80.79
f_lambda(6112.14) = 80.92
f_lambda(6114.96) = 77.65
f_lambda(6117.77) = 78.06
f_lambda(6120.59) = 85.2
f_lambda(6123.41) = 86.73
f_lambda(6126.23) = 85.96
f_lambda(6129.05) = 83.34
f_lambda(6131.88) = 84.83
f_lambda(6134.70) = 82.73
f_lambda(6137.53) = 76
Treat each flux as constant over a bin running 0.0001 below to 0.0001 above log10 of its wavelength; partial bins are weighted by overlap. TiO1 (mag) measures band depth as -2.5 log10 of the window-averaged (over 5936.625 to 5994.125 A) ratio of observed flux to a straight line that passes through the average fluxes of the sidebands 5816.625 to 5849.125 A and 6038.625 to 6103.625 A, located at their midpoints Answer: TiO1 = 0.06 mag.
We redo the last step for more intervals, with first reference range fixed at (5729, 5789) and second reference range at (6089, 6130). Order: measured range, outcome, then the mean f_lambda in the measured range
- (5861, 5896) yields 0.075 mag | 71.3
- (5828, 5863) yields -0.028 mag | 77.9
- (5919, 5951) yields 0.019 mag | 76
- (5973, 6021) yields 0.027 mag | 76.4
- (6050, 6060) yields -0.011 mag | 80.1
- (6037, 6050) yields -0.053 mag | 83.1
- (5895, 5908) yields 0.127 mag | 68.4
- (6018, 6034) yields 0.076 mag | 73.5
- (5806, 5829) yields -0.073 mag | 80.7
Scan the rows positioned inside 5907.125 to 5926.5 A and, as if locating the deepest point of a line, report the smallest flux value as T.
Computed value 73.6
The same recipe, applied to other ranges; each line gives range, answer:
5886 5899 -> 49.55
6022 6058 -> 70.29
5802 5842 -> 73.54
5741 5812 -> 66.18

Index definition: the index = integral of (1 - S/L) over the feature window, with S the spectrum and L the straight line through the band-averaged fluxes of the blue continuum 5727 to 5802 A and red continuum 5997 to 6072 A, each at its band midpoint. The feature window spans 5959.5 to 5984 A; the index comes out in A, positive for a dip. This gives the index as 0.4 A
